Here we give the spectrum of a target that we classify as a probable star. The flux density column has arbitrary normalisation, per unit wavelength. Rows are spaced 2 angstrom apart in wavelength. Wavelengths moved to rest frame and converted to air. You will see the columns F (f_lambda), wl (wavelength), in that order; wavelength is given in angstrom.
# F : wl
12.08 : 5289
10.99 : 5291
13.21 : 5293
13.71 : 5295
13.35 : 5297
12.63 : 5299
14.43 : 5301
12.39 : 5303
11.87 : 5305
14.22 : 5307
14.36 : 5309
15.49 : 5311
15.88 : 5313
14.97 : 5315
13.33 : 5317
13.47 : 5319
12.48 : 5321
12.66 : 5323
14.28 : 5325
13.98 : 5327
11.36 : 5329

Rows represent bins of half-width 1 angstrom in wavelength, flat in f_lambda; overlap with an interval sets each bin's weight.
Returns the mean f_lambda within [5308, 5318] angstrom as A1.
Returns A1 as 14.8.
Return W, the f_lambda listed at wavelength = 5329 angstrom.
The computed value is 11.36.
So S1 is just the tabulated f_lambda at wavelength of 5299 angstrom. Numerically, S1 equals 12.63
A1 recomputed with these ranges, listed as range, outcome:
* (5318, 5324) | 12.9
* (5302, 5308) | 12.8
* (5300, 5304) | 13.4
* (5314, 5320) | 13.9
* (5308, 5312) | 14.9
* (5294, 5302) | 13.5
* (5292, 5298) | 13.4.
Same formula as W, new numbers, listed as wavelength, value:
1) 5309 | 14.36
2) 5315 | 14.97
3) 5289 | 12.08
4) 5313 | 15.88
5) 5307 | 14.22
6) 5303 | 12.39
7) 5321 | 12.48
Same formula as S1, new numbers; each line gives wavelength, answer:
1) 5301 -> 14.43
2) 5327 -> 13.98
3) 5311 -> 15.49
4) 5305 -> 11.87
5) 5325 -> 14.28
